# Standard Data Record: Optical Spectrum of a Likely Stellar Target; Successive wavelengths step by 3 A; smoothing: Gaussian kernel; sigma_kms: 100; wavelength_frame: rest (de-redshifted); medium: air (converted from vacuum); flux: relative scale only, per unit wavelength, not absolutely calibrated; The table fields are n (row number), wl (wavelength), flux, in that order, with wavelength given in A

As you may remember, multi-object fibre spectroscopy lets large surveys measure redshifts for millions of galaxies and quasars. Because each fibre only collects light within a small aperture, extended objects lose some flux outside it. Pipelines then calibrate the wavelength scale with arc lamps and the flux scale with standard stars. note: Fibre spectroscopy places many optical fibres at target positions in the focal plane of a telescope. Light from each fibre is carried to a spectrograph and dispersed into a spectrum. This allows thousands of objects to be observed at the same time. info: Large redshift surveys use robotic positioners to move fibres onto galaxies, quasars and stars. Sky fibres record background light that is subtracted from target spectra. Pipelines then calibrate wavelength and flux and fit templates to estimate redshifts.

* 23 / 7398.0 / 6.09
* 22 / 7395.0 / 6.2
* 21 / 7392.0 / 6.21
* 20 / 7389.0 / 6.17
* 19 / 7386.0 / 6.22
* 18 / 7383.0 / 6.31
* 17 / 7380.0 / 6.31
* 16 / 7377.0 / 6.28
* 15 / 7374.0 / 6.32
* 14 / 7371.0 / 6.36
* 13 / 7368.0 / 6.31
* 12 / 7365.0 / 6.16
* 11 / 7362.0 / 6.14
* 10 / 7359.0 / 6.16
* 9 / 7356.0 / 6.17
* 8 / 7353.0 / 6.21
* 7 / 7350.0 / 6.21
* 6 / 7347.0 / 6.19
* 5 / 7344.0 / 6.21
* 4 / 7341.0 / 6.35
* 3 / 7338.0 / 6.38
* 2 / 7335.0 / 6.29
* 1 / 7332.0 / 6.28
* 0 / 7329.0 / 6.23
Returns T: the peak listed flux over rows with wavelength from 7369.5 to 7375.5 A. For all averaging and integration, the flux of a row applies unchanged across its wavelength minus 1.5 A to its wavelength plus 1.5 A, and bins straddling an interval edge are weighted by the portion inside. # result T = 6.36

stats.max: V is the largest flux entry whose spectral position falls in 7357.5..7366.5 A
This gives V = 6.16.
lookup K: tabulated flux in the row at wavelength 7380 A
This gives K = 6.31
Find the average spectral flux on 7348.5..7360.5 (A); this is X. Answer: 6.19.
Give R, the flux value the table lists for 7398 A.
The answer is 6.09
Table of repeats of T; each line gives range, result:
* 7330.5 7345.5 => 6.38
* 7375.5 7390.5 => 6.31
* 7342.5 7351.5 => 6.21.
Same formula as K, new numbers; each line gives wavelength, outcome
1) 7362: 6.14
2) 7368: 6.31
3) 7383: 6.31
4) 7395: 6.2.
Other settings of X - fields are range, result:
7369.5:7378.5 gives 6.32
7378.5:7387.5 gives 6.28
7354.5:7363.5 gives 6.16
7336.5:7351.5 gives 6.27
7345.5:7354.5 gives 6.2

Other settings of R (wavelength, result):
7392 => 6.21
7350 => 6.21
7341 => 6.35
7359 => 6.16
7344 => 6.21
